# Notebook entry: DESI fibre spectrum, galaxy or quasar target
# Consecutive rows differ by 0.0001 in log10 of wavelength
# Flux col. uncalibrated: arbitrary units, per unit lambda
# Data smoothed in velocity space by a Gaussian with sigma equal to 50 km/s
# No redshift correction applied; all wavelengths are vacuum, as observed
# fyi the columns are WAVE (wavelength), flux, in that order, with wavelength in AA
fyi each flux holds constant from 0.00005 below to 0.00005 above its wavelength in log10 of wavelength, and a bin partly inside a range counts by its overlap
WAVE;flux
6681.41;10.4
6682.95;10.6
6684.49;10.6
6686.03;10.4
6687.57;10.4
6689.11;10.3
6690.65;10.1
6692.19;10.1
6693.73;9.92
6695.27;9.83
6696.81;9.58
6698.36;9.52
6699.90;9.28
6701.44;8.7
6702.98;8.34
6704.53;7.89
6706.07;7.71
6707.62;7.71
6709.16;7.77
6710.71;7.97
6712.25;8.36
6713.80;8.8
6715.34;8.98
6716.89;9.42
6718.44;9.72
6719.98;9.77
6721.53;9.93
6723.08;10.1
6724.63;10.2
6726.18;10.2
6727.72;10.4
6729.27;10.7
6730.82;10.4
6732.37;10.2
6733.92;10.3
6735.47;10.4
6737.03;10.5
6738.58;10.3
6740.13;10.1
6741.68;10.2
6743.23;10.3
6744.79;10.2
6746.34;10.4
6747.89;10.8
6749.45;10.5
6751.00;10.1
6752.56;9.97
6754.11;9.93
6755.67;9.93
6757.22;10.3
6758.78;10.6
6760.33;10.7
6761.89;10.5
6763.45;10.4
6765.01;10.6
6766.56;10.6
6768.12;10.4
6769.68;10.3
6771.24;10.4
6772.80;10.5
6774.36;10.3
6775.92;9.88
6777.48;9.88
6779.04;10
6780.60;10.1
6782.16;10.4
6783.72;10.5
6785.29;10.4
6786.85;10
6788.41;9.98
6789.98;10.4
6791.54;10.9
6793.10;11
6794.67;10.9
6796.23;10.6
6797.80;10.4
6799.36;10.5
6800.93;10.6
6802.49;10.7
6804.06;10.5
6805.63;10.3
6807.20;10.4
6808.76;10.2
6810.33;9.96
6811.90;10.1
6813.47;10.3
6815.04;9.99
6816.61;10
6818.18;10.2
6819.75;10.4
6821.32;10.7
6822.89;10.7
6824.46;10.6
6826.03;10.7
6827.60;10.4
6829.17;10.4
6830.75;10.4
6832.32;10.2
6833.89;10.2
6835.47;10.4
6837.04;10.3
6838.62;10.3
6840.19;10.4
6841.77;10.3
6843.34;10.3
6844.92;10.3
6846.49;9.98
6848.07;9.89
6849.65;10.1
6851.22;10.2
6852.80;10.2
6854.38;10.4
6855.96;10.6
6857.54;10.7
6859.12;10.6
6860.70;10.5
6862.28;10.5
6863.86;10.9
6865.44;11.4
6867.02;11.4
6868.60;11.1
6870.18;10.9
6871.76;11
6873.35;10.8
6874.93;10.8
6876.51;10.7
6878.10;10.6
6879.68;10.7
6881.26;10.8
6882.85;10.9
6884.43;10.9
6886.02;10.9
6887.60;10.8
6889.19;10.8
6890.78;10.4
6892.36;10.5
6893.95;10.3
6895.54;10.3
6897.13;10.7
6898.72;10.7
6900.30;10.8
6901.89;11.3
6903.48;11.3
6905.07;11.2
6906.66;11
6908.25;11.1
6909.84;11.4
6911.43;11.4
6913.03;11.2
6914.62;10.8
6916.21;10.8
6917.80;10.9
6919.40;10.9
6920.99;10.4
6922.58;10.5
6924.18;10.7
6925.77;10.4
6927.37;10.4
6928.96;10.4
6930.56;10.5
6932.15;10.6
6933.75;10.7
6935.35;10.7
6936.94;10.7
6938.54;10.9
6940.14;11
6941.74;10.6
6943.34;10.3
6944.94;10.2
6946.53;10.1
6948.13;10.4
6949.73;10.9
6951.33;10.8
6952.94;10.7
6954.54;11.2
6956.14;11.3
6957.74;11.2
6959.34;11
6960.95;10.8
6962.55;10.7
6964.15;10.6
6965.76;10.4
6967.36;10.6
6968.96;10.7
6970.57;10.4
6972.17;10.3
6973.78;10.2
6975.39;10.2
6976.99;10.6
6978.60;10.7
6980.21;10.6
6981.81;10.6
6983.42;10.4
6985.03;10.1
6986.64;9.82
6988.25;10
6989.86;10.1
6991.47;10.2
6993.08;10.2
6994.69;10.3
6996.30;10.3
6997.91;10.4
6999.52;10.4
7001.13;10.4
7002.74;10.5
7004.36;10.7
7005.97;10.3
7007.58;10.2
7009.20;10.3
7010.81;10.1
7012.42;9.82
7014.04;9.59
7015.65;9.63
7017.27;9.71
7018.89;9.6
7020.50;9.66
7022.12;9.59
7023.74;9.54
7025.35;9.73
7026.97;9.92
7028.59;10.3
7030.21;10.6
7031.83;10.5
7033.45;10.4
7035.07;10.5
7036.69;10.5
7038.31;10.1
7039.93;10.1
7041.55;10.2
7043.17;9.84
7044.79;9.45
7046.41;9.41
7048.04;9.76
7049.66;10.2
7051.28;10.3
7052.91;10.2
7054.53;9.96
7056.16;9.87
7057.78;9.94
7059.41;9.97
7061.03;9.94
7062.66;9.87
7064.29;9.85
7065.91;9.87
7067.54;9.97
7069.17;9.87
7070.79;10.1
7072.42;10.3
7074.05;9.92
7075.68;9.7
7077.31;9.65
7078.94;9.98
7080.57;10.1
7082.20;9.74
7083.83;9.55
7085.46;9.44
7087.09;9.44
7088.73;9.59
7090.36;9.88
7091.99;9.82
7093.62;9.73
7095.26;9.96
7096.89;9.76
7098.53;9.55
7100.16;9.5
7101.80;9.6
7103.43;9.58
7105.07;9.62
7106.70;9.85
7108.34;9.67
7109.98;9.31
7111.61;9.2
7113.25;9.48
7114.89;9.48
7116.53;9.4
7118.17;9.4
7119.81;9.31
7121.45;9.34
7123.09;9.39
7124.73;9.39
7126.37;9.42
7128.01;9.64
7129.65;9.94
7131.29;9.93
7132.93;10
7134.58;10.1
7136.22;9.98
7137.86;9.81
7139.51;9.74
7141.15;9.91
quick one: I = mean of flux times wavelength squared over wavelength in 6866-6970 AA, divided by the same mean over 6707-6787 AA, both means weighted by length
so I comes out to 1.13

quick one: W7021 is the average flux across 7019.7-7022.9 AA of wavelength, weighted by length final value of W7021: 9.62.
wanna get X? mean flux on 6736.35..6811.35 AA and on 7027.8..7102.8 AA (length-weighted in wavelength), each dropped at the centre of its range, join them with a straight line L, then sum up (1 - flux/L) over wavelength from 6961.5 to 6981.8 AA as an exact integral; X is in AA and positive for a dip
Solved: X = -0.9 AA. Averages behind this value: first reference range 10.4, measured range 10.5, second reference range 9.93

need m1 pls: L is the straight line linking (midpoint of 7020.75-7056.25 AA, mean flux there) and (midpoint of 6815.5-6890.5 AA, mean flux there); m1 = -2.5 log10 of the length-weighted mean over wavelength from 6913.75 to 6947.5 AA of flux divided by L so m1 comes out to -0.03 mag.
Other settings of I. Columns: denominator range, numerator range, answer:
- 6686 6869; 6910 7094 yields 1.08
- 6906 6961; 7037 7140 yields 0.95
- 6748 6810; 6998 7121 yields 1.03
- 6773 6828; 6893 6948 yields 1.07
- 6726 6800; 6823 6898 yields 1.05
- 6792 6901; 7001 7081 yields 1.00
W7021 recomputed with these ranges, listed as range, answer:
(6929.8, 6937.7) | 10.6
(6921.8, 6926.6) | 10.5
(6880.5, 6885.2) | 10.9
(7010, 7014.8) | 9.85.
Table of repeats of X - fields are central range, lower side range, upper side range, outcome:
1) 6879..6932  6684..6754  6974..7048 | -4.28 AA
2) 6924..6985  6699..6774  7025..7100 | -4.36 AA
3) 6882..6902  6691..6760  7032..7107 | -1.85 AA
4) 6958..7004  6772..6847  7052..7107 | -1.89 AA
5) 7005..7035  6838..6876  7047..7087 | 0.20 AA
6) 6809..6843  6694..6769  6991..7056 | -1.54 AA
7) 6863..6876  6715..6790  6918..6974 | -0.68 AA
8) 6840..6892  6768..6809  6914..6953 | -0.62 AA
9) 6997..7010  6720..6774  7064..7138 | -0.70 AA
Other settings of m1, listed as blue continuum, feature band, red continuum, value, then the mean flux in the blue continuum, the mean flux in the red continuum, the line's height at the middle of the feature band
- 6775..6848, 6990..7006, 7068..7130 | -0.051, 10.3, 9.65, 9.89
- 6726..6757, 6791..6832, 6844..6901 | 0.003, 10.3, 10.6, 10.5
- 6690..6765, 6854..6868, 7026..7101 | -0.101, 9.76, 9.93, 9.83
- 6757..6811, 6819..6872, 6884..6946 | 0.006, 10.4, 10.8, 10.6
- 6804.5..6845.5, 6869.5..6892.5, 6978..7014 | -0.048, 10.3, 10.3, 10.3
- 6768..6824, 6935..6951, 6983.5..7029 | -0.046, 10.4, 10.1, 10.1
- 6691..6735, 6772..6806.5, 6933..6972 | -0.065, 9.37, 10.7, 9.79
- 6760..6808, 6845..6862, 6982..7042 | 0.001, 10.4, 10.1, 10.3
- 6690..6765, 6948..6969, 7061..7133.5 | -0.117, 9.76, 9.69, 9.71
